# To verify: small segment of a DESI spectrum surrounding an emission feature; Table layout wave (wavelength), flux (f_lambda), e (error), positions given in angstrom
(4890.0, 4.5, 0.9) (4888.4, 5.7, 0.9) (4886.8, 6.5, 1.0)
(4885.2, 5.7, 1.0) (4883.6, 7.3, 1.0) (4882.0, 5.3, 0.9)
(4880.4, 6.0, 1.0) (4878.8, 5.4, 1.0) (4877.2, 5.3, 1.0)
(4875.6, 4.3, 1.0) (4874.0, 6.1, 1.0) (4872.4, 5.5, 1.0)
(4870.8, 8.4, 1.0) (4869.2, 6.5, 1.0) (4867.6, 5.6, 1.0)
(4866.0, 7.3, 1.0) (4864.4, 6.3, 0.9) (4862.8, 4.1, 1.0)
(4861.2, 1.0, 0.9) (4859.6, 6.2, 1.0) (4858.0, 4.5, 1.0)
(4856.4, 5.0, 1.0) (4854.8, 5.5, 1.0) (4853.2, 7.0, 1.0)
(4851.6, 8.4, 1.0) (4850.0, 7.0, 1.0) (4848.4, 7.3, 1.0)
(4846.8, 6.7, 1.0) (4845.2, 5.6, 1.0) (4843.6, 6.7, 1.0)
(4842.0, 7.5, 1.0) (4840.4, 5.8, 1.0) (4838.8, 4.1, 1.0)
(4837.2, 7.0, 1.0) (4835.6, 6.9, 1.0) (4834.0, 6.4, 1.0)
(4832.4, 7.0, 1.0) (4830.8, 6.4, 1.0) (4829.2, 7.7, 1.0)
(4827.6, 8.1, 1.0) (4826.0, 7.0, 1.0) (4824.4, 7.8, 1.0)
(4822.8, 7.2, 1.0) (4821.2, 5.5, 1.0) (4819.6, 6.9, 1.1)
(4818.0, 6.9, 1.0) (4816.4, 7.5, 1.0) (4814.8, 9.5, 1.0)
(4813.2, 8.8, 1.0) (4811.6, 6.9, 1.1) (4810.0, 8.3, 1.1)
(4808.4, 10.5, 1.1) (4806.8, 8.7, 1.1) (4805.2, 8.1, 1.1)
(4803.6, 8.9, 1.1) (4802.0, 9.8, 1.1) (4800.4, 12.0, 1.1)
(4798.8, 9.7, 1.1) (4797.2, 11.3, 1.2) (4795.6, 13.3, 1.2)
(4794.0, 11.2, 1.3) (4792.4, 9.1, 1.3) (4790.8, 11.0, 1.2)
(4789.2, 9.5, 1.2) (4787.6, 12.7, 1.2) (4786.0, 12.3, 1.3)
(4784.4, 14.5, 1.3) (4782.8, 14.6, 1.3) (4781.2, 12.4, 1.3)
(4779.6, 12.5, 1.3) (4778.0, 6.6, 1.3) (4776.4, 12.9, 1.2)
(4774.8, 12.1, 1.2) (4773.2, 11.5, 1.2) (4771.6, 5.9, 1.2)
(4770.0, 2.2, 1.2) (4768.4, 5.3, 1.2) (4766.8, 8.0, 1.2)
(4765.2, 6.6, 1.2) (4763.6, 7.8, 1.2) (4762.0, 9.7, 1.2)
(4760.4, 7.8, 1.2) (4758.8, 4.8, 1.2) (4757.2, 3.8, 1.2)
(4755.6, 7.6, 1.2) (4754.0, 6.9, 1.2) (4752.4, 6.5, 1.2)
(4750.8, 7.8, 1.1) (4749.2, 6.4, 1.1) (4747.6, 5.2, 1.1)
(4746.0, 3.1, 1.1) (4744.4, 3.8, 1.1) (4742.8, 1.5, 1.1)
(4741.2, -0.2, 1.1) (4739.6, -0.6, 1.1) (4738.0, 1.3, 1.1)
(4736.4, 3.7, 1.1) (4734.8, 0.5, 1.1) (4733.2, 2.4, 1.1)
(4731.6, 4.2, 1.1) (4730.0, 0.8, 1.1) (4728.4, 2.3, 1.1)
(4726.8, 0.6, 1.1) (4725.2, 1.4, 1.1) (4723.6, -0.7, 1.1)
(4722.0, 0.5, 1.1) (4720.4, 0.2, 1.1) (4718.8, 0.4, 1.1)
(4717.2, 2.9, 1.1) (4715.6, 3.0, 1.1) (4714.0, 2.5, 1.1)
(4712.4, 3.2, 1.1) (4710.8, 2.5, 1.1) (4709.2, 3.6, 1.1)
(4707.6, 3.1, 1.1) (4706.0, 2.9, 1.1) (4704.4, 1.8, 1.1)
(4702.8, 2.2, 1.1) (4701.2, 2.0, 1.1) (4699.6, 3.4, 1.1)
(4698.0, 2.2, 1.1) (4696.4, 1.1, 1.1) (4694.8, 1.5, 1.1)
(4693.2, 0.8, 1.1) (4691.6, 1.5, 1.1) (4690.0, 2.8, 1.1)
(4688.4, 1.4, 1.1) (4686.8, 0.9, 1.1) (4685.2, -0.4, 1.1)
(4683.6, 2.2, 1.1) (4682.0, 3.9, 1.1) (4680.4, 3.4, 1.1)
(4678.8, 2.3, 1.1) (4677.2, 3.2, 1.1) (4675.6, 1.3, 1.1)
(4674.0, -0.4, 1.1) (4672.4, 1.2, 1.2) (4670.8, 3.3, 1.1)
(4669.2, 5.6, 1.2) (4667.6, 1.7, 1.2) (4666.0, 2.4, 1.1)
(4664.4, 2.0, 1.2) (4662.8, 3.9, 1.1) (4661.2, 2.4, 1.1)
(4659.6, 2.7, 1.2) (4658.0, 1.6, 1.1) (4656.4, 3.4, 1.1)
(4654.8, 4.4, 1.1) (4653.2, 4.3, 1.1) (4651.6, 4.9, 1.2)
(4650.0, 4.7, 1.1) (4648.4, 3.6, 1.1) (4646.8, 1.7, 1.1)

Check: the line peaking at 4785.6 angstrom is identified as Lyman alpha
